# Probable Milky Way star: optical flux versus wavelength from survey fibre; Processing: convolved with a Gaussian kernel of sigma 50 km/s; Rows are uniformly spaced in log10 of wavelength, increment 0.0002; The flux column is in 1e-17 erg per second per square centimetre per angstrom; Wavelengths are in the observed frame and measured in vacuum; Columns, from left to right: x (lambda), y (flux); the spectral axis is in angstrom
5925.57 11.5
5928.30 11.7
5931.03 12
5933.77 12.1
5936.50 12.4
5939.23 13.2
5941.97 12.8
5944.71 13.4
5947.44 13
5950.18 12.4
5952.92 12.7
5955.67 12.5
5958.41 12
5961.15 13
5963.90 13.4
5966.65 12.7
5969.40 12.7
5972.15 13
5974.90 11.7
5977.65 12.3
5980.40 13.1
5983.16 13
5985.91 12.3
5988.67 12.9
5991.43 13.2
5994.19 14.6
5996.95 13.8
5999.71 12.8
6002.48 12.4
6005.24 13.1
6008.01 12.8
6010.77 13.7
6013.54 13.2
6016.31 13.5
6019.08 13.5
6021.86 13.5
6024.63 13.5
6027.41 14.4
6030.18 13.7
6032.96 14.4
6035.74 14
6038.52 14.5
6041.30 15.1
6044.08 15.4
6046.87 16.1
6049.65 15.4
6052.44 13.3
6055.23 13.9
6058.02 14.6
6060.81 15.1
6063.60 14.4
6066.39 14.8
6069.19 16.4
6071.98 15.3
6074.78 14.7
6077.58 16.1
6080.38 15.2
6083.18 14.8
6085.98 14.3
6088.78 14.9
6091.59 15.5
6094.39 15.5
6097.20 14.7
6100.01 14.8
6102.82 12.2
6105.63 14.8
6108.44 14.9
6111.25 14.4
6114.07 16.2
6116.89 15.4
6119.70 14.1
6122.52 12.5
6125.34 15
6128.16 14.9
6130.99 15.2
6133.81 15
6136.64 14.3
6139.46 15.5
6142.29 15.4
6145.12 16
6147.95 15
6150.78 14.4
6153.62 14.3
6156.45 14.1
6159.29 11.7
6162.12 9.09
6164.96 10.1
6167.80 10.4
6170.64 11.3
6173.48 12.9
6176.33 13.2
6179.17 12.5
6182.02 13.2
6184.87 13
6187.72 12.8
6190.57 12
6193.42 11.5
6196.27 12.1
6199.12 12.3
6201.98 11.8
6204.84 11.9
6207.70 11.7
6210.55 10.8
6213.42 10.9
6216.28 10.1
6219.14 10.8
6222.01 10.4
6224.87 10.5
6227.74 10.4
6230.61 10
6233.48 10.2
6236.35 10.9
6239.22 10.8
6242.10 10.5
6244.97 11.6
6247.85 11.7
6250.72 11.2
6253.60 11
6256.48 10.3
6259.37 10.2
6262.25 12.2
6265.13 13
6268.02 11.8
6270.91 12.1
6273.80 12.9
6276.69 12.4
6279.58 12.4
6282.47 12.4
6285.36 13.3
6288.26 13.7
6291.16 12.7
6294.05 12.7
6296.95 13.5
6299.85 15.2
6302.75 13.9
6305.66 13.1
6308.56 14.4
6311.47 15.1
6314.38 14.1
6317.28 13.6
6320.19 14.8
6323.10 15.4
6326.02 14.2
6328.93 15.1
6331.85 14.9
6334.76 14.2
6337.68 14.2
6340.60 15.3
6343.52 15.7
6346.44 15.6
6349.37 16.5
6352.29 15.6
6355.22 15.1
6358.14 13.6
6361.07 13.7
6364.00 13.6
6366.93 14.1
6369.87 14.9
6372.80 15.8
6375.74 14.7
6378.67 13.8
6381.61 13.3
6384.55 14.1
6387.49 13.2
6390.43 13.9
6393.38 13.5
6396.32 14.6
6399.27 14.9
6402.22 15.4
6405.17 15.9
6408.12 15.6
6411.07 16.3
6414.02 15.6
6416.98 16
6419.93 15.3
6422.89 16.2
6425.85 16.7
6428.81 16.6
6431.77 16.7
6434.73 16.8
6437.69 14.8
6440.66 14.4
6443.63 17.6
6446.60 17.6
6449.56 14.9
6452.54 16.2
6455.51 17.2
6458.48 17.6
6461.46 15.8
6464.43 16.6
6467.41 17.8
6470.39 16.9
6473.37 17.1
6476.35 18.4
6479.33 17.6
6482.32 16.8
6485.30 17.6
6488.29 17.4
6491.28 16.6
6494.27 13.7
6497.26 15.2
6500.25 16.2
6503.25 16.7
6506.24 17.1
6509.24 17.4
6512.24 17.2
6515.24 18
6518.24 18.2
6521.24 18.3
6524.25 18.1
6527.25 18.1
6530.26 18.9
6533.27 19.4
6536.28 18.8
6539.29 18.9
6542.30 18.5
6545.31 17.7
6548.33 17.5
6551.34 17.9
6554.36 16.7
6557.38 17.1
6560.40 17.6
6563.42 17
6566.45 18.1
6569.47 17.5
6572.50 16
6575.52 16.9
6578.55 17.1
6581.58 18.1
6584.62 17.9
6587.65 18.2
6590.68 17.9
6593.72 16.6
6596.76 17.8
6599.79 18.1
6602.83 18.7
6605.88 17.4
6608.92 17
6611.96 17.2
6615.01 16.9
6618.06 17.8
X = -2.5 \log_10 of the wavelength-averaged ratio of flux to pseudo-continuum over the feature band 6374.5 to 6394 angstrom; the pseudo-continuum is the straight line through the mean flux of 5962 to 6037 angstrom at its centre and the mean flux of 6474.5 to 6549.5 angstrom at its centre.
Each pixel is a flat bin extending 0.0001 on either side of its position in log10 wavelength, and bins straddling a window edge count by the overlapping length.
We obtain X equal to 0.19 mag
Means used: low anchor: 13.2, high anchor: 17.5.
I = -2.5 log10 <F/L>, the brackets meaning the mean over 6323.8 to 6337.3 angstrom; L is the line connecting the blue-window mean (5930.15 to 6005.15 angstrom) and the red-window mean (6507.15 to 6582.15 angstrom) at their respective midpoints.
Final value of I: 0.09 mag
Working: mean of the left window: 12.8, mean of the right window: 17.8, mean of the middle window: 14.6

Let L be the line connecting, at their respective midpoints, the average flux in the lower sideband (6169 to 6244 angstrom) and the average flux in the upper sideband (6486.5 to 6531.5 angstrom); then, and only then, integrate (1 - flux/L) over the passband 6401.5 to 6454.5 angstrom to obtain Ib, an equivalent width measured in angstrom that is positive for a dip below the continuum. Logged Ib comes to -1.49 angstrom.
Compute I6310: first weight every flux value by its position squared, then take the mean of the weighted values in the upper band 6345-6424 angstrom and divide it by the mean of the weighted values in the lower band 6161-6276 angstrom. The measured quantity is 1.4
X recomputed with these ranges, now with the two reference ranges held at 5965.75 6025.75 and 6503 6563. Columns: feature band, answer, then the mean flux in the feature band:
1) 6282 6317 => 0.15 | 13.7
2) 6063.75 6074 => -0.12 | 15.3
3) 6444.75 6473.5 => 0.03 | 16.8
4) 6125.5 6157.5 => -0.04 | 14.9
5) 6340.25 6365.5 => 0.09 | 15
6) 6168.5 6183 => 0.18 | 12.5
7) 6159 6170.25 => 0.38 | 10.3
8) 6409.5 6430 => 0.05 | 16.1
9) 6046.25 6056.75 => -0.08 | 14.6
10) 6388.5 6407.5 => 0.14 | 14.7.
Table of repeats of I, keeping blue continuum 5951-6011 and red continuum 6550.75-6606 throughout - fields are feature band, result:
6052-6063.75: -0.066 mag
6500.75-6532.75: -0.048 mag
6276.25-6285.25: 0.208 mag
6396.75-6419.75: 0.040 mag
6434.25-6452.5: 0.032 mag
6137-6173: 0.085 mag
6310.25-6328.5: 0.068 mag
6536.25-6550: -0.062 mag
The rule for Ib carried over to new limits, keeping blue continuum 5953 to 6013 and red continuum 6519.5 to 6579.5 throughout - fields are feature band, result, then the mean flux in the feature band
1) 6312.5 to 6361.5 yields 3.5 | 14.8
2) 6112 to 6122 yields -0.6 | 14.9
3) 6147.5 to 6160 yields 0.4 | 13.9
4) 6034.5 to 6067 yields -3.0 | 14.7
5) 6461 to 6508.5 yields 1.4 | 16.8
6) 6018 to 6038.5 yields -0.9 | 13.9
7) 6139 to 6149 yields -0.8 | 15.5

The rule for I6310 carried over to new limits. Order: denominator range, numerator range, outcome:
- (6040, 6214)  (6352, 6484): 1.24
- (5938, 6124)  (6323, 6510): 1.27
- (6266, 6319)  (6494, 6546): 1.43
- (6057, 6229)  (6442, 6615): 1.46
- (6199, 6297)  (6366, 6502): 1.46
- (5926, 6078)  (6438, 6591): 1.50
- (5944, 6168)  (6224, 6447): 1.09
